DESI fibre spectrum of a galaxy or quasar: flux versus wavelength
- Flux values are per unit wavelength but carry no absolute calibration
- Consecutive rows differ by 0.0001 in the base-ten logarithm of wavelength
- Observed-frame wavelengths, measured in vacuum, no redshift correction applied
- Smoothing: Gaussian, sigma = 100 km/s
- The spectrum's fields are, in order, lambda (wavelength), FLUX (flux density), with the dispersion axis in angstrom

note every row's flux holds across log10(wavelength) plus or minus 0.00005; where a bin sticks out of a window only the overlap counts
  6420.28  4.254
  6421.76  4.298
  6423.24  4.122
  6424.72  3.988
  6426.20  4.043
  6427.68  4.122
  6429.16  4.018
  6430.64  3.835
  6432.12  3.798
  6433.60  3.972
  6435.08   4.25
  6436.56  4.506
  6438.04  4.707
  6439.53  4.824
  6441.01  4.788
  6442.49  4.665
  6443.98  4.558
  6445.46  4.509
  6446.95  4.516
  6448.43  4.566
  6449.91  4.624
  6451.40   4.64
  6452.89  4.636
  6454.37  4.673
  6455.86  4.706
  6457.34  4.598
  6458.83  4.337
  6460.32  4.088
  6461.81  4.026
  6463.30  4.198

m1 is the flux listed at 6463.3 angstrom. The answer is 4.198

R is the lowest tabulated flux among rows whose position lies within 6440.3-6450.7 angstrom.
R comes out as 4.509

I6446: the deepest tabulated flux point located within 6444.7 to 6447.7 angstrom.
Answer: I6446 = 4.509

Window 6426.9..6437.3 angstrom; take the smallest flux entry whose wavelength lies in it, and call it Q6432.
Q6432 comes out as 3.798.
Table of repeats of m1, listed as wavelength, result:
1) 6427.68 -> 4.122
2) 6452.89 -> 4.636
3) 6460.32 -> 4.088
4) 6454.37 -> 4.673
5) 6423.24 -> 4.122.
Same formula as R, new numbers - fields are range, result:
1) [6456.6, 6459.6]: 4.337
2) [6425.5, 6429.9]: 4.018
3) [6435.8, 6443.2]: 4.506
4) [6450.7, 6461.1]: 4.088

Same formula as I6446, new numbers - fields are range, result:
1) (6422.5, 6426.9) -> 3.988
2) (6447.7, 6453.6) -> 4.566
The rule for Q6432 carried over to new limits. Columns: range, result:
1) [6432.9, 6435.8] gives 3.972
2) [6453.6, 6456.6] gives 4.673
